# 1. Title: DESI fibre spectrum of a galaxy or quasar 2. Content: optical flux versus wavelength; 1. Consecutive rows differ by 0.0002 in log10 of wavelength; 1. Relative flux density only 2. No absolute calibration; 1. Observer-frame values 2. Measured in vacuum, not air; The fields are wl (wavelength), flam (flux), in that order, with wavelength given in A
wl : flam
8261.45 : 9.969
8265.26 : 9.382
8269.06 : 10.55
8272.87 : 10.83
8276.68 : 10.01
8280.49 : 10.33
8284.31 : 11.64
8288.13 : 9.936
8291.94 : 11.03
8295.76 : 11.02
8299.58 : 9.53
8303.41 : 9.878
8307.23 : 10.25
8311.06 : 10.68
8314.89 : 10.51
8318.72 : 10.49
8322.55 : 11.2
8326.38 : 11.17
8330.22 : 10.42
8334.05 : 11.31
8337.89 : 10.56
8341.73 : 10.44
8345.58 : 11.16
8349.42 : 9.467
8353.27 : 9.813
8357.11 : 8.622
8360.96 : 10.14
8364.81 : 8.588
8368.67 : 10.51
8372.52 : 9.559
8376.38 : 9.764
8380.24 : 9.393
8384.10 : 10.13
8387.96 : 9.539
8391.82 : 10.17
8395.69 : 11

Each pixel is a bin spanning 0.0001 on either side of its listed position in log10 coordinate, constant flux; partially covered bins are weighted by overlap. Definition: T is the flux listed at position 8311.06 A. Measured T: 10.68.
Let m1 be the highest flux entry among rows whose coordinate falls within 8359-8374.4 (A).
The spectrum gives 10.51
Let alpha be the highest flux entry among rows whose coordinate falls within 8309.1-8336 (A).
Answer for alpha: 11.31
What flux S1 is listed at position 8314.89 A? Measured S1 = 10.51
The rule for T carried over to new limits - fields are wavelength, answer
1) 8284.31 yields 11.64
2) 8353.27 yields 9.813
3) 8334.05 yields 11.31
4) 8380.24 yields 9.393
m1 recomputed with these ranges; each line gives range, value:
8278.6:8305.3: 11.64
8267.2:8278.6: 10.83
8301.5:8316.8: 10.68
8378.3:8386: 10.13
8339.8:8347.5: 11.16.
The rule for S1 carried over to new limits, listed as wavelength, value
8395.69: 11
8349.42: 9.467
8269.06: 10.55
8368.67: 10.51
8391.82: 10.17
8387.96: 9.539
